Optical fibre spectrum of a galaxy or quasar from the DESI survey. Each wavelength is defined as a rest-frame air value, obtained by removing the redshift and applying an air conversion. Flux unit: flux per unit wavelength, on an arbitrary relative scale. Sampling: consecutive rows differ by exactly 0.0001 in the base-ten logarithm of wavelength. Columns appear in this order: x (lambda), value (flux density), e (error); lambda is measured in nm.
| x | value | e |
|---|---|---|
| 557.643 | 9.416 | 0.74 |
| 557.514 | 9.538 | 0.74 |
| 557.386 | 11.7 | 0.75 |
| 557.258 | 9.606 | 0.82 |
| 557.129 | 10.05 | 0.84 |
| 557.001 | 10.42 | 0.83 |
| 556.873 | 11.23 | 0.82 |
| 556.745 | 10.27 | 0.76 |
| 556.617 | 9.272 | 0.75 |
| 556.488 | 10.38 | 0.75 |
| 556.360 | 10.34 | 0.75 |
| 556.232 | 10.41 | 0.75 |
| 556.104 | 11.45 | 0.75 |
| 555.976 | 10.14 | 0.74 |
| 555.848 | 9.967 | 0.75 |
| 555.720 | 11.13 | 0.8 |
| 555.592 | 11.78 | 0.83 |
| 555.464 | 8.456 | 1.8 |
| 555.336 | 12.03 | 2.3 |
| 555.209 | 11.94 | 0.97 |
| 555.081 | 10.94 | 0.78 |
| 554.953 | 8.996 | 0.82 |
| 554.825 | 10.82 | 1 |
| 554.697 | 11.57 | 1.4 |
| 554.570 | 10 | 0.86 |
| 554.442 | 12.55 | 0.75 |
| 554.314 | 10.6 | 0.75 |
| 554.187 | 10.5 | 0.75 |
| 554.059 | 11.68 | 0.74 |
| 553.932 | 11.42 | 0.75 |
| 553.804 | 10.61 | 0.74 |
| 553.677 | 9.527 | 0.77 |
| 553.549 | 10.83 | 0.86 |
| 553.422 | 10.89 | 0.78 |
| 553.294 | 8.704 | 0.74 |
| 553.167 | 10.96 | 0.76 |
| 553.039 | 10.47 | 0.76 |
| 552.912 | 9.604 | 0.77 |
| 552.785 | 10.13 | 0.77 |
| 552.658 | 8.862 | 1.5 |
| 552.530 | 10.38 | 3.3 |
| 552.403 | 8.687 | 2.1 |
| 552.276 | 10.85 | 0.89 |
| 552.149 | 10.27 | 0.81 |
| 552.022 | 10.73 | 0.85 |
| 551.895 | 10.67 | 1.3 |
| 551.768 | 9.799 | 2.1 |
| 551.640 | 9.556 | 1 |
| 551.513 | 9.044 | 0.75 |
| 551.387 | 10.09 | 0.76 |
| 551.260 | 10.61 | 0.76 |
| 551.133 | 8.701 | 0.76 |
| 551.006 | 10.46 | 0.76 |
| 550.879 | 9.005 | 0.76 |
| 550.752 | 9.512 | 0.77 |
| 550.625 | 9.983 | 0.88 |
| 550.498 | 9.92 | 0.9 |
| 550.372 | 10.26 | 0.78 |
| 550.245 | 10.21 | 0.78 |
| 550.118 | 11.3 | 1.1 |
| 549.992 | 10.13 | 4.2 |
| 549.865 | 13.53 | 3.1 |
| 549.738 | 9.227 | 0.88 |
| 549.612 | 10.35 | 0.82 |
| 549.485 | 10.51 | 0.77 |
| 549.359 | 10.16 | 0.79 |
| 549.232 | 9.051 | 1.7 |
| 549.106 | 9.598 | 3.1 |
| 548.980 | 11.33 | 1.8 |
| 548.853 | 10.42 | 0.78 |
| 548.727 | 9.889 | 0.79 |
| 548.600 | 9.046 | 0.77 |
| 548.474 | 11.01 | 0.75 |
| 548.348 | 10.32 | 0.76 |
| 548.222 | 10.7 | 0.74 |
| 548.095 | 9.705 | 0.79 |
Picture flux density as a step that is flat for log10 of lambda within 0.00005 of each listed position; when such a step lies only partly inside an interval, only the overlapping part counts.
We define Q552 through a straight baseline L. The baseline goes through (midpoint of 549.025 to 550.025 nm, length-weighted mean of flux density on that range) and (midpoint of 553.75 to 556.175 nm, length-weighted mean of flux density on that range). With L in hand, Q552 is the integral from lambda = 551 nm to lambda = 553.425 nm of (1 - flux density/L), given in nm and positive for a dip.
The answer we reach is 0.153 nm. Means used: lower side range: 10.3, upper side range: 10.9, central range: 9.94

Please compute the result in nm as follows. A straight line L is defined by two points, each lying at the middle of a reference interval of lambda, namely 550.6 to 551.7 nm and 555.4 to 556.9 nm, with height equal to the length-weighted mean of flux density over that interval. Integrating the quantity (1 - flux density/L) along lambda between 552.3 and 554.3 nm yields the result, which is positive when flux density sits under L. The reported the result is -0.05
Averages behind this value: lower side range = 9.65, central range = 10.2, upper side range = 10.4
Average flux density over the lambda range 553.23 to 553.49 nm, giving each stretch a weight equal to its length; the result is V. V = 9.83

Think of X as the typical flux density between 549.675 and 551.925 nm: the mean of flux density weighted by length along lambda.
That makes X 10.1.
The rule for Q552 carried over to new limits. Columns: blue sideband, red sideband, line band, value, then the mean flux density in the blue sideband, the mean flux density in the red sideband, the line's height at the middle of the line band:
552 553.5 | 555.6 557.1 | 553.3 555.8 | -0.130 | 10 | 10.5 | 10.3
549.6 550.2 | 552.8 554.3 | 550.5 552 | 0.134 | 10.9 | 10.5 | 10.8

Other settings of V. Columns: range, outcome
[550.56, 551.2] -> 9.52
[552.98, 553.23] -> 10.7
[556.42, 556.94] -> 10.3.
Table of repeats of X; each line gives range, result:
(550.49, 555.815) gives 10.3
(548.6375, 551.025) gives 10.2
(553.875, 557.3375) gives 10.7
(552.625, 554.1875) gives 10.3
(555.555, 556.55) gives 10.7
